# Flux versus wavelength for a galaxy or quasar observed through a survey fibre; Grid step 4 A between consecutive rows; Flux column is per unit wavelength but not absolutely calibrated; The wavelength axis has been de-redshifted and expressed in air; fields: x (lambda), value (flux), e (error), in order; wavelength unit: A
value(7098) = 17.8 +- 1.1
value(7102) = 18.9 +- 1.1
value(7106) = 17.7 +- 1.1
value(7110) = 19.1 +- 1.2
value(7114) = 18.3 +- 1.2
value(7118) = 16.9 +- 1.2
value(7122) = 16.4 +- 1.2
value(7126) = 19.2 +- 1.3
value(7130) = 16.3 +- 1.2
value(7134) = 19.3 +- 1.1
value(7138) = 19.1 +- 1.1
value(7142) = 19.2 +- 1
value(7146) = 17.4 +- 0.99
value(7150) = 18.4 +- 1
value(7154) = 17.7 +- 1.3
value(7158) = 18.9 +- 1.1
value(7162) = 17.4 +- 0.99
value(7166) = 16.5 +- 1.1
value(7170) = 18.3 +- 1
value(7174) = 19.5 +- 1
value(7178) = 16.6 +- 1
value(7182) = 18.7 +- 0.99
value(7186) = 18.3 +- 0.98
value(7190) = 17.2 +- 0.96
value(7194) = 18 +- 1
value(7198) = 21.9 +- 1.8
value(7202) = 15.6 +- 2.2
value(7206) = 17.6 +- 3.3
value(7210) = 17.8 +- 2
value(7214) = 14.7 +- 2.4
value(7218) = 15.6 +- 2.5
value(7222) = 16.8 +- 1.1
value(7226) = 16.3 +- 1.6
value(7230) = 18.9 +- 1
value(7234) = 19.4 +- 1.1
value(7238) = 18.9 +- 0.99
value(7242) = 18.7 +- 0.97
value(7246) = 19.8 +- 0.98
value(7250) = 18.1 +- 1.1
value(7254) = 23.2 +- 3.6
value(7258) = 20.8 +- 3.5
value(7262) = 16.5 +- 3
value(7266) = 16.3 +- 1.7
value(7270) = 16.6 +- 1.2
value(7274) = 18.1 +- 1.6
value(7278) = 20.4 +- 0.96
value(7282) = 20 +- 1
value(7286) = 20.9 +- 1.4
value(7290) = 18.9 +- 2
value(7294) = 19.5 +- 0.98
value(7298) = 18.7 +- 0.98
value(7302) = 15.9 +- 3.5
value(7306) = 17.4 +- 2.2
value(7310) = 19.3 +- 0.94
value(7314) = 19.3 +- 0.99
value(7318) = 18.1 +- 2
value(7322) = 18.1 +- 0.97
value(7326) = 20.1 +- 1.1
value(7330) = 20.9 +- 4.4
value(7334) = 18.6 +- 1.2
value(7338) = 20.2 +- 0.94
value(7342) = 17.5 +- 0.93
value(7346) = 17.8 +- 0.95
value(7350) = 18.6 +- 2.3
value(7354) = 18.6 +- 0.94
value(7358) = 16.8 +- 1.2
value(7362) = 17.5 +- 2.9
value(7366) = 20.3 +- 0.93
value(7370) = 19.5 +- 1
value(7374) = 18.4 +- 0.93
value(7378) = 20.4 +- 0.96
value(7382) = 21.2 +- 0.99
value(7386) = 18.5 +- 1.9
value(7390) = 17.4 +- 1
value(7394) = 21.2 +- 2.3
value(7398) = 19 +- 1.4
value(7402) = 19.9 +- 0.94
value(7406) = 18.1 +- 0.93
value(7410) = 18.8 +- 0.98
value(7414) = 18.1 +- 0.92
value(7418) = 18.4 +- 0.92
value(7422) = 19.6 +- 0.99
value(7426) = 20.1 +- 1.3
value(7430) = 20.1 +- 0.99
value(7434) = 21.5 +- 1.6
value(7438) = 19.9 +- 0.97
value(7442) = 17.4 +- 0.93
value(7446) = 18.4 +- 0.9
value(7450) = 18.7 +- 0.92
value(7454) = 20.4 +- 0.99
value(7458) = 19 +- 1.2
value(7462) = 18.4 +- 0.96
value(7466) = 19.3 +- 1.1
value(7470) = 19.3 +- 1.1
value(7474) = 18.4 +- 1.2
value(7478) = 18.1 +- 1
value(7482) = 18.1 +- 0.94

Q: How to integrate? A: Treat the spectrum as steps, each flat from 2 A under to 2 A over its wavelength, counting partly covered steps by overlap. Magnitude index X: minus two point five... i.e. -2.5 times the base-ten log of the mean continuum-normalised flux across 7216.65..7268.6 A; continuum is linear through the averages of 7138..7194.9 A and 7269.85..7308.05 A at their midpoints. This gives 0.00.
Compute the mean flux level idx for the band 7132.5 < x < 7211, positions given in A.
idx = 18.2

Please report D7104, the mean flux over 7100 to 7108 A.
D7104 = 18.3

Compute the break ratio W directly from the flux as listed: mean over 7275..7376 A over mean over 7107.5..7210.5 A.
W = 1.0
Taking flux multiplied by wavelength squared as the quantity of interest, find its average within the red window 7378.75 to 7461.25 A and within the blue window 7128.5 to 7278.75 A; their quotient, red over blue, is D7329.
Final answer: 1.1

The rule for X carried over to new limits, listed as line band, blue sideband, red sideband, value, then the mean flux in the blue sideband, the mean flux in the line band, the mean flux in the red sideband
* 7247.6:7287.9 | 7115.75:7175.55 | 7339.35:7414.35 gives -0.037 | 18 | 19.1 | 18.8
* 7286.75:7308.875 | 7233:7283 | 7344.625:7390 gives 0.036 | 19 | 18.3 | 18.8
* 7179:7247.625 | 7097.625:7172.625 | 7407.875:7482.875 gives 0.027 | 18.1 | 17.9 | 19.1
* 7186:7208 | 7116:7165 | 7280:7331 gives 0.014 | 18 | 18.1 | 19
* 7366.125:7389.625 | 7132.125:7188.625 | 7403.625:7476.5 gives -0.034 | 18.2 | 19.5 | 19.1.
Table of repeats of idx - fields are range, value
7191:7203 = 18.6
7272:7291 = 19.7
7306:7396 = 19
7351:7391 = 18.9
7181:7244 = 17.8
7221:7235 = 17.8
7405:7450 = 19.1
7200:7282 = 18.1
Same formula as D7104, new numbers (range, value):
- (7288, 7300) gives 19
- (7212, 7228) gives 15.8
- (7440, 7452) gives 18.2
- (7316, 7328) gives 18.8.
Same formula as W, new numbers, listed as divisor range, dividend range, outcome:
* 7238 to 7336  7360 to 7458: 1.02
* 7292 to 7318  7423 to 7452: 1.06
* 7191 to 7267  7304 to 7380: 1.04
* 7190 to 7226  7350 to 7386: 1.11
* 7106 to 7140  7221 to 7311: 1.03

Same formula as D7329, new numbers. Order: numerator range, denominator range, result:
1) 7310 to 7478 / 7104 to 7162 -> 1.13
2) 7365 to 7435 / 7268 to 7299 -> 1.05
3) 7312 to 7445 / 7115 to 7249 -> 1.12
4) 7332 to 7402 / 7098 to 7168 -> 1.12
